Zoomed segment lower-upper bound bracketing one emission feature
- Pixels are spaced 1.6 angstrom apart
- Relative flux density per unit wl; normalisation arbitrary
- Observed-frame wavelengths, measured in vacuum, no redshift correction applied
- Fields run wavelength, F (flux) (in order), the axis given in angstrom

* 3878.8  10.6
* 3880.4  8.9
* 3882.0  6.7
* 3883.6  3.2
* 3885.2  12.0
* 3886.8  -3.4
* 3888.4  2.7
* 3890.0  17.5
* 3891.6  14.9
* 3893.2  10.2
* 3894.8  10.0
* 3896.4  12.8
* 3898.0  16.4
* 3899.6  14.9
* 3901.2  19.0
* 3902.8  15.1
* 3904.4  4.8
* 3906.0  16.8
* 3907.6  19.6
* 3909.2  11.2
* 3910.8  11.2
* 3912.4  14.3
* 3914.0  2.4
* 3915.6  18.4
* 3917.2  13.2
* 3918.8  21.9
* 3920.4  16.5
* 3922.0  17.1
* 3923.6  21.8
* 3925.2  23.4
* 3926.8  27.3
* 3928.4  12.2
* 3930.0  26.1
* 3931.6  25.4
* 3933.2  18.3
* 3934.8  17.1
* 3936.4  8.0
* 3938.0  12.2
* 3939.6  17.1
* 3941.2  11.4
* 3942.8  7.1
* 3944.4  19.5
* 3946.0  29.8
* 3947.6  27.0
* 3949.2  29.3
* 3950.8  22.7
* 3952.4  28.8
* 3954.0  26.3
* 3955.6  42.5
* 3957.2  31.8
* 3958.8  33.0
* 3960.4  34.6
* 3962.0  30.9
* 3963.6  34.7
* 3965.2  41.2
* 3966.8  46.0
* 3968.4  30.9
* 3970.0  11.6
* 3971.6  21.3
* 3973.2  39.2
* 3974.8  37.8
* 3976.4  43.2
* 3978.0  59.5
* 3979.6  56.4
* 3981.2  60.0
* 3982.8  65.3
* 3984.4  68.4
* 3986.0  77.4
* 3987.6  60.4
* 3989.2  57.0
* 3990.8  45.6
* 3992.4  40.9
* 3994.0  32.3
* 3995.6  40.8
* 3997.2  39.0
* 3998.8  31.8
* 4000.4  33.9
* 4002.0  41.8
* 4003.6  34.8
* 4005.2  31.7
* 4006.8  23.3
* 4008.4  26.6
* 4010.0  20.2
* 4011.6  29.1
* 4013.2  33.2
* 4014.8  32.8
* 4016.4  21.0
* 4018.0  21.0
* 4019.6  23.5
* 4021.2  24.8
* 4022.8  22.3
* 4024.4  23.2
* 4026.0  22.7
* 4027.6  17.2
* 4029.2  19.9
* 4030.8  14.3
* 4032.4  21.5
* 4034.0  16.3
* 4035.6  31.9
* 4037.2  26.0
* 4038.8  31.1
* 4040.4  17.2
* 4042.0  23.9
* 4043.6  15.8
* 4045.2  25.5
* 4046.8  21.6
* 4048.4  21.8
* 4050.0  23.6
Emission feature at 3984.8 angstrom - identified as Lyman alpha 1216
